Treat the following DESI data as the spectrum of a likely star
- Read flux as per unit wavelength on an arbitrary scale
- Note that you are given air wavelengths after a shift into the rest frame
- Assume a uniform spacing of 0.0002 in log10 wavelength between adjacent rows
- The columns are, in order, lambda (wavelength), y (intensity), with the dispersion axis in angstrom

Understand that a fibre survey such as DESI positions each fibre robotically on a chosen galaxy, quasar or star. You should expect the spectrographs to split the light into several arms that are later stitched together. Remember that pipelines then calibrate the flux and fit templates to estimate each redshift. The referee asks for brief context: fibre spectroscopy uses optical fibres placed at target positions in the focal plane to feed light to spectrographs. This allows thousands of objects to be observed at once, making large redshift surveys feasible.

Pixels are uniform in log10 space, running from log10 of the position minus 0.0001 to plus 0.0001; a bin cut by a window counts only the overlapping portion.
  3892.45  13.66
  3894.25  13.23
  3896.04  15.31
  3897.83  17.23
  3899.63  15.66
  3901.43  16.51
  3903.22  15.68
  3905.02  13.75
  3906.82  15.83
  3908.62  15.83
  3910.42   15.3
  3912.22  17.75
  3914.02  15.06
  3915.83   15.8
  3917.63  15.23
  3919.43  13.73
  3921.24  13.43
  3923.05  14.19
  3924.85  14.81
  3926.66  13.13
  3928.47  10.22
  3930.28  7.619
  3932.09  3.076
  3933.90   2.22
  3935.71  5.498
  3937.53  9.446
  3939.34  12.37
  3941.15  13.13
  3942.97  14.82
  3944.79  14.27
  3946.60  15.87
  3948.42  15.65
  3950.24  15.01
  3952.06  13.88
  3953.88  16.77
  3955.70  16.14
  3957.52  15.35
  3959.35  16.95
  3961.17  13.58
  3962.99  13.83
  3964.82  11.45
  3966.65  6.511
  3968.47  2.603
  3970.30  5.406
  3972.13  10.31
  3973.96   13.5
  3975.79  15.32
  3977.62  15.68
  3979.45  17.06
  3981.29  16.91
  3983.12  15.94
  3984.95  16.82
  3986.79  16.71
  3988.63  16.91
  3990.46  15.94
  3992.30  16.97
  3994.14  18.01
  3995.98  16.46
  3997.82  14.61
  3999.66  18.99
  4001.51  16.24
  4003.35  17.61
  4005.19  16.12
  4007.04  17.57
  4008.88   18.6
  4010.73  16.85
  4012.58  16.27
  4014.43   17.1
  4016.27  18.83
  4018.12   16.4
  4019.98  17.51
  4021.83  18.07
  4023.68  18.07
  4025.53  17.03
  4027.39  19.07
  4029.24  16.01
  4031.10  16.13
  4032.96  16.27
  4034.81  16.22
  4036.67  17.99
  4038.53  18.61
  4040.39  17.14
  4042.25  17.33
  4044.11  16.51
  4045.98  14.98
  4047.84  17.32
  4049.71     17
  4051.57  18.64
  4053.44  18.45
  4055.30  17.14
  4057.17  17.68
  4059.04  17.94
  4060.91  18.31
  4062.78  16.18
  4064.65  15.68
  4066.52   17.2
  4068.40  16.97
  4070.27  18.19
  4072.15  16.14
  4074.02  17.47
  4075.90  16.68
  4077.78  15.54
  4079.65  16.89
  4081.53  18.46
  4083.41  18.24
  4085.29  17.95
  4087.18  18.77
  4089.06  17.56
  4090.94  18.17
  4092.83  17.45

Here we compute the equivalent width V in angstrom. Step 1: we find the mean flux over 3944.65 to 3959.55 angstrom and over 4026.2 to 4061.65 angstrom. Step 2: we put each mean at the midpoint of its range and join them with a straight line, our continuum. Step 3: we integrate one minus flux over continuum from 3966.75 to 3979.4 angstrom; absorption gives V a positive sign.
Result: 4.2 angstrom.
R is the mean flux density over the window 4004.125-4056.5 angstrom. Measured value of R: 17.3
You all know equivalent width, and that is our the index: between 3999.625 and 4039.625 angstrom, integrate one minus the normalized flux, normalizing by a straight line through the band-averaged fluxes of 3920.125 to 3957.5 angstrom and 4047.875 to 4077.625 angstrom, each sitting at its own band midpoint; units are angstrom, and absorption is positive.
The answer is -4.73 angstrom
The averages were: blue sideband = 12.2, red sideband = 17.3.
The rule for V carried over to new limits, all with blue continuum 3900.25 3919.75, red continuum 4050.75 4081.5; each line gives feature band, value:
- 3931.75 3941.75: 5.1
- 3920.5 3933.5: 4.3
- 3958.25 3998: 5.7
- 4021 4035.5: -0.3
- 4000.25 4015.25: -0.4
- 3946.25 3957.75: 0.4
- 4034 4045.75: -0.2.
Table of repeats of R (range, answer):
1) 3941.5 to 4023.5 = 15.3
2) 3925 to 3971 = 11.5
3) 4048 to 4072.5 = 17.4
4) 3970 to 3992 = 15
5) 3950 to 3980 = 12.8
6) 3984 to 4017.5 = 17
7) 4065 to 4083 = 17.1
